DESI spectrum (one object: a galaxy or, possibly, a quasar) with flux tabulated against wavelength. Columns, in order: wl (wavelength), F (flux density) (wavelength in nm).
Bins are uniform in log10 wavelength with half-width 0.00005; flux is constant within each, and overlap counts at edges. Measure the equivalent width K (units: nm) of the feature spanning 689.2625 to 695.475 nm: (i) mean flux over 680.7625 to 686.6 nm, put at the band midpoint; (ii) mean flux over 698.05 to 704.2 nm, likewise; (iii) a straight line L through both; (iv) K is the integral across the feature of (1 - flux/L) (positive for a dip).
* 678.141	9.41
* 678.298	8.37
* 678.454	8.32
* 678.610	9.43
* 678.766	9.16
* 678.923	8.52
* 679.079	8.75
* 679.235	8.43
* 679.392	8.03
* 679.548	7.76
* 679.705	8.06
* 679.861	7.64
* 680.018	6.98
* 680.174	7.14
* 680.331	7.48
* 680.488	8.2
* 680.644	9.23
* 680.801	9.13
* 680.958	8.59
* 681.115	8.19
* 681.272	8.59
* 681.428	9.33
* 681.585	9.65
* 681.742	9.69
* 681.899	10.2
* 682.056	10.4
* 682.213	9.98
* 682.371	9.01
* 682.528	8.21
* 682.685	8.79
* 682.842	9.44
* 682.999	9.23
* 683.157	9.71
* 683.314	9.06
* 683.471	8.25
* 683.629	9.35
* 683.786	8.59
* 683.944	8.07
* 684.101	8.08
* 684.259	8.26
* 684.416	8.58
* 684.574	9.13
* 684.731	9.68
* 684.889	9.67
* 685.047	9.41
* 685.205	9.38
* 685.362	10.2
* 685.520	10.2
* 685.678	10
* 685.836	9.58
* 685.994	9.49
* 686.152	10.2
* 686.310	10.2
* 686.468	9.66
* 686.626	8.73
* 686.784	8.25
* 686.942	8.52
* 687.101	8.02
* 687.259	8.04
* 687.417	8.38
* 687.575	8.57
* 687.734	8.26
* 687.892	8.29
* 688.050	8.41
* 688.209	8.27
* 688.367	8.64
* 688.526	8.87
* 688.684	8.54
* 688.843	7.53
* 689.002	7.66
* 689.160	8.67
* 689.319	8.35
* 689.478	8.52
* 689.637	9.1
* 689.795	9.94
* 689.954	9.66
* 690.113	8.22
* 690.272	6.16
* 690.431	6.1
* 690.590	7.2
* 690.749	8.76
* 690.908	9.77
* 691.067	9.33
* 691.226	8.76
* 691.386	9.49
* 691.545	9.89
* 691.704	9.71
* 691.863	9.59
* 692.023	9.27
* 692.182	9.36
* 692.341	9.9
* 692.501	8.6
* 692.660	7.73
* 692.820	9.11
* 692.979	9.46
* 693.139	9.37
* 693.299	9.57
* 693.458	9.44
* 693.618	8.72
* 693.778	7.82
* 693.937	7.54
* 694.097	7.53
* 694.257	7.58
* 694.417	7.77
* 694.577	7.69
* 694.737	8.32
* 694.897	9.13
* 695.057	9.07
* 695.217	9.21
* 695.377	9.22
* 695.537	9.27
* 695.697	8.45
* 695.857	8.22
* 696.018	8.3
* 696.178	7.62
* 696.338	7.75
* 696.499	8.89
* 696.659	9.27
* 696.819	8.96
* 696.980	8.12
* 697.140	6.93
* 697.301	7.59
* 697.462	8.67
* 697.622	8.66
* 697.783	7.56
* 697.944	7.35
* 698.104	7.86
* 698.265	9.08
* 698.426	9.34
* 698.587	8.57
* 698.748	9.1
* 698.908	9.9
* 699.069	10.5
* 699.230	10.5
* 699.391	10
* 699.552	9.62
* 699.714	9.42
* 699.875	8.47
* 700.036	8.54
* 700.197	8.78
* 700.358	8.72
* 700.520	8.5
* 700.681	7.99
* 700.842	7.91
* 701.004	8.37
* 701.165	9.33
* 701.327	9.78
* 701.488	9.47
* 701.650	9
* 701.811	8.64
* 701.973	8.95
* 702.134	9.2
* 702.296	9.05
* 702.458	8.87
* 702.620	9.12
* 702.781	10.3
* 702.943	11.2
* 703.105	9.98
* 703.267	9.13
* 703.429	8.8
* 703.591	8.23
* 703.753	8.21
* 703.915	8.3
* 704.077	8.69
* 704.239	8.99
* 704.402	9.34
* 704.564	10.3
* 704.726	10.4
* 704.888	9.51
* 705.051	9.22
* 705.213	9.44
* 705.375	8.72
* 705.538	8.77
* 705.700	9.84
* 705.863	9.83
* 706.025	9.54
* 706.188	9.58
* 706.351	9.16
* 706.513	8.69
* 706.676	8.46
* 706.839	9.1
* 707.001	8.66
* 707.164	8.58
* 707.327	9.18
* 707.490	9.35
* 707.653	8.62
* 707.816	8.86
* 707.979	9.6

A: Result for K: 0.31 nm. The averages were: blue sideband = 9.27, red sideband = 9.09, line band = 8.72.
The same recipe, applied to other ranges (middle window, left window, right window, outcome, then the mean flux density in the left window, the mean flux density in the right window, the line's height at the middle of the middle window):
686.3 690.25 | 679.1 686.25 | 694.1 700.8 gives 0.12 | 8.94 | 8.63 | 8.82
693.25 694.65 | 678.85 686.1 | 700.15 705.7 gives 0.13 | 8.91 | 9.11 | 9.02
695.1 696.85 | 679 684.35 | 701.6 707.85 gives 0.07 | 8.69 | 9.18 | 8.99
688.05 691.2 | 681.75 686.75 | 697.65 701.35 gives 0.27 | 9.31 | 8.9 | 9.17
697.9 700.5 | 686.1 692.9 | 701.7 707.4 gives -0.03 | 8.7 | 9.2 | 9.02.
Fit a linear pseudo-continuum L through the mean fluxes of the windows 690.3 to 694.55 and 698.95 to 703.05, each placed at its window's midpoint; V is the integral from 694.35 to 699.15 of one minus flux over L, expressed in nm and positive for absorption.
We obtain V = 0.22 nm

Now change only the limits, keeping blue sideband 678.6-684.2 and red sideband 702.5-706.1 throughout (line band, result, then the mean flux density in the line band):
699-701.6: 0.04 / 9.11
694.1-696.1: 0.14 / 8.48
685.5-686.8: -0.11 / 9.63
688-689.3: 0.09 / 8.32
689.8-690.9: 0.12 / 7.97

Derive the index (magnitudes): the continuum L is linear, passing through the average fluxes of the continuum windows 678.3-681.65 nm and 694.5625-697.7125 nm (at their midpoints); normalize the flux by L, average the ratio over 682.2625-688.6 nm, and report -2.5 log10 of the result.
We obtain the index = -0.07 mag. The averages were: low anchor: 8.41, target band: 8.97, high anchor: 8.48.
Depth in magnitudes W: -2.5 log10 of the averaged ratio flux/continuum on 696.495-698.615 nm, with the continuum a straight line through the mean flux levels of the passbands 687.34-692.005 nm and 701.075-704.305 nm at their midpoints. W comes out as 0.08 mag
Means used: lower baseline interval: 8.58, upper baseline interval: 9.16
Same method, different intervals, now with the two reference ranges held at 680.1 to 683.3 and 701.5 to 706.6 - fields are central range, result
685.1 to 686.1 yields -0.09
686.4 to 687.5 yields 0.07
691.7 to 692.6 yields -0.03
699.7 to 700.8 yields 0.08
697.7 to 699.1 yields 0.05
